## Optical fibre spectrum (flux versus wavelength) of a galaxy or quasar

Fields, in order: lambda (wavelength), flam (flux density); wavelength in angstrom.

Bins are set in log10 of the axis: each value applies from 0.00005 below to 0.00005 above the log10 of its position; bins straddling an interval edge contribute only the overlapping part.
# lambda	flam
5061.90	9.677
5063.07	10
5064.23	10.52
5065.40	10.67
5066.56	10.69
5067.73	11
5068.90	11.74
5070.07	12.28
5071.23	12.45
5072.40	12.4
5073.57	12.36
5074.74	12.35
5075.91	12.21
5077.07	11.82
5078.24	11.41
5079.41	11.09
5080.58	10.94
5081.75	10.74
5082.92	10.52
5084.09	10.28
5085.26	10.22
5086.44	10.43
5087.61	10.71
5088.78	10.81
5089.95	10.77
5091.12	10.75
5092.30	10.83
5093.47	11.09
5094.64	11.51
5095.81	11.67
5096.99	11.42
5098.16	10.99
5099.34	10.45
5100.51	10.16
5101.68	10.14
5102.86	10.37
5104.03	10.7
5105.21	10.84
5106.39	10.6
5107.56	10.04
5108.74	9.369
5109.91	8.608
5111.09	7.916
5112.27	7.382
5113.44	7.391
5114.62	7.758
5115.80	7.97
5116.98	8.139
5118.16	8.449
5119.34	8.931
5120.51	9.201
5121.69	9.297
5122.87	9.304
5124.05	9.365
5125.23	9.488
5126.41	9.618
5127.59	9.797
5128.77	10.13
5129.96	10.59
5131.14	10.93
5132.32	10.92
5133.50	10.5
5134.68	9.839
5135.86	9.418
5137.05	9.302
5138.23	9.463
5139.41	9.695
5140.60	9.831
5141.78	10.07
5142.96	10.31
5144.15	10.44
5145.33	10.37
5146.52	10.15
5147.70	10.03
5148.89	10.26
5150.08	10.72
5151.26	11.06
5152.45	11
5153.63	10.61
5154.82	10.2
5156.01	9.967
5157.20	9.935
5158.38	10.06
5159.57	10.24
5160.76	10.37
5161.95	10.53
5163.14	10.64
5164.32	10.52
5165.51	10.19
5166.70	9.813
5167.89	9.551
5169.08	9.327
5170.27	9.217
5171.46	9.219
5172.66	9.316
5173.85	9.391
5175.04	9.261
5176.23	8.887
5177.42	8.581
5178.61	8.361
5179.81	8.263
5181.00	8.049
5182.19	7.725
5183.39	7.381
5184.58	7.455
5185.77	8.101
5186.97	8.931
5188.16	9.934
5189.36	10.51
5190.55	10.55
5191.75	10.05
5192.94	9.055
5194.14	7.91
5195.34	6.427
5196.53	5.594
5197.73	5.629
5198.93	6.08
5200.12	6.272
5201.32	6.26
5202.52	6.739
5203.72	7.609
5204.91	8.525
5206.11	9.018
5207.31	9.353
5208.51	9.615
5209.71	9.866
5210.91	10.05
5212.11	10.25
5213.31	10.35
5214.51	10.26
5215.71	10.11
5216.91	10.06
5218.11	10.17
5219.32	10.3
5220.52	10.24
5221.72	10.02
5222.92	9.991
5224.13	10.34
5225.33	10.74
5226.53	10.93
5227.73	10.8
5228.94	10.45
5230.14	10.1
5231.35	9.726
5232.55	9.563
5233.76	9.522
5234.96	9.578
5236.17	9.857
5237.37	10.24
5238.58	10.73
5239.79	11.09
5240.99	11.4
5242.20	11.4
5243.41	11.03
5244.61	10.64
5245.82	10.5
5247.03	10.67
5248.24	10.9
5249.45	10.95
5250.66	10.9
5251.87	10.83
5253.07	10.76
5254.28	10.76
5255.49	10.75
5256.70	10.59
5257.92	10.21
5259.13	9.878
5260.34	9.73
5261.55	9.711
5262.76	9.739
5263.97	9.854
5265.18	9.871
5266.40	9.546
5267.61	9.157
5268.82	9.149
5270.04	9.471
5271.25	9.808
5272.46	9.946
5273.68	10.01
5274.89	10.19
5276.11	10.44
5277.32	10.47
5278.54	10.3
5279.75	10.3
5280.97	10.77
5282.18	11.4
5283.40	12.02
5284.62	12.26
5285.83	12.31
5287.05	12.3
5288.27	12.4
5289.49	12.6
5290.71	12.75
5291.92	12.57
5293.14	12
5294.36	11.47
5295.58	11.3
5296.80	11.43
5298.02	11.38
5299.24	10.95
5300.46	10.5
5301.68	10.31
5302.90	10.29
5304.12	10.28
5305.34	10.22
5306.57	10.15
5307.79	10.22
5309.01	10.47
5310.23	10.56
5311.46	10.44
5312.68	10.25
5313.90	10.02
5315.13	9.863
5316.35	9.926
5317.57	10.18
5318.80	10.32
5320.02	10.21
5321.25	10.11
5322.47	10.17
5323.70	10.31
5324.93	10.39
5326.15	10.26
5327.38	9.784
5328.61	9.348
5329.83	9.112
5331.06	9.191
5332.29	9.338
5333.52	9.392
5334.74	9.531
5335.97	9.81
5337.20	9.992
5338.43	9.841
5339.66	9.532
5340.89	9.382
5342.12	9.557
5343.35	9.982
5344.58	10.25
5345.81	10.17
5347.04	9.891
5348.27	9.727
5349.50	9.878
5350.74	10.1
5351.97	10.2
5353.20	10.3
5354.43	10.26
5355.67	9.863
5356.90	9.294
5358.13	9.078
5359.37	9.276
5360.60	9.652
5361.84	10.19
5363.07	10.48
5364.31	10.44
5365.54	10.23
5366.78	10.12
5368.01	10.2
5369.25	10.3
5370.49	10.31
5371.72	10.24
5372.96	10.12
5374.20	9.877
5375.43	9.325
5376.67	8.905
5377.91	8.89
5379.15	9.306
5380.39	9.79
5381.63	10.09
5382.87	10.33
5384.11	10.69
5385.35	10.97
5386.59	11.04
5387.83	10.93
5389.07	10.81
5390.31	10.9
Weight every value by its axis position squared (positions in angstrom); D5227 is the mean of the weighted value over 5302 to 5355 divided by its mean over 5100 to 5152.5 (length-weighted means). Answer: 1.1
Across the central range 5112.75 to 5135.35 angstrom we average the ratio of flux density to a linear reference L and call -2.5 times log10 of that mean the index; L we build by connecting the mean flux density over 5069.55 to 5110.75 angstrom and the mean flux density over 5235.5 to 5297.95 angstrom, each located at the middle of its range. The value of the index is 0.17 mag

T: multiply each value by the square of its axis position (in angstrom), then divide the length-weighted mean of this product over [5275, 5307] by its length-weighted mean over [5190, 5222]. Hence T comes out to 1.33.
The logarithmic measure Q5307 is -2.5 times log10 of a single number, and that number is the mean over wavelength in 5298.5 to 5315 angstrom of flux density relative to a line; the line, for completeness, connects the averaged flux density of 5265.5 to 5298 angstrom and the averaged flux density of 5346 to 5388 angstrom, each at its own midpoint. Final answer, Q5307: 0.04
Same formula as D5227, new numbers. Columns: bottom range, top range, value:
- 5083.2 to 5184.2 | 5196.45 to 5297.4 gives 1.09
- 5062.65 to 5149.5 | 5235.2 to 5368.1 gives 1.09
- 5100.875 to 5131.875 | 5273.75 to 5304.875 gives 1.29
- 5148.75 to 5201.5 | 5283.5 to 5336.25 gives 1.24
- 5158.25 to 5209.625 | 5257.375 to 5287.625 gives 1.23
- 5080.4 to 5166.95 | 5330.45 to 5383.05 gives 1.07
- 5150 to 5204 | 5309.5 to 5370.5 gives 1.18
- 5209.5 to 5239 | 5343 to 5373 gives 1.04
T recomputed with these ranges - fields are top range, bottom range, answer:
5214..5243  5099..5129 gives 1.16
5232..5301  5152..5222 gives 1.21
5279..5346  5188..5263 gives 1.12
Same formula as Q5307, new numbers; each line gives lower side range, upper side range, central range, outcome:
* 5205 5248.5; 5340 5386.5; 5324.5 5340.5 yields 0.04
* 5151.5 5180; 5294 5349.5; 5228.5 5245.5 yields -0.05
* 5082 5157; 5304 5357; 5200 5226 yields 0.06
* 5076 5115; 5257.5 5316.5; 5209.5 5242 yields 0.03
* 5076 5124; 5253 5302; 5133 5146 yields 0.03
